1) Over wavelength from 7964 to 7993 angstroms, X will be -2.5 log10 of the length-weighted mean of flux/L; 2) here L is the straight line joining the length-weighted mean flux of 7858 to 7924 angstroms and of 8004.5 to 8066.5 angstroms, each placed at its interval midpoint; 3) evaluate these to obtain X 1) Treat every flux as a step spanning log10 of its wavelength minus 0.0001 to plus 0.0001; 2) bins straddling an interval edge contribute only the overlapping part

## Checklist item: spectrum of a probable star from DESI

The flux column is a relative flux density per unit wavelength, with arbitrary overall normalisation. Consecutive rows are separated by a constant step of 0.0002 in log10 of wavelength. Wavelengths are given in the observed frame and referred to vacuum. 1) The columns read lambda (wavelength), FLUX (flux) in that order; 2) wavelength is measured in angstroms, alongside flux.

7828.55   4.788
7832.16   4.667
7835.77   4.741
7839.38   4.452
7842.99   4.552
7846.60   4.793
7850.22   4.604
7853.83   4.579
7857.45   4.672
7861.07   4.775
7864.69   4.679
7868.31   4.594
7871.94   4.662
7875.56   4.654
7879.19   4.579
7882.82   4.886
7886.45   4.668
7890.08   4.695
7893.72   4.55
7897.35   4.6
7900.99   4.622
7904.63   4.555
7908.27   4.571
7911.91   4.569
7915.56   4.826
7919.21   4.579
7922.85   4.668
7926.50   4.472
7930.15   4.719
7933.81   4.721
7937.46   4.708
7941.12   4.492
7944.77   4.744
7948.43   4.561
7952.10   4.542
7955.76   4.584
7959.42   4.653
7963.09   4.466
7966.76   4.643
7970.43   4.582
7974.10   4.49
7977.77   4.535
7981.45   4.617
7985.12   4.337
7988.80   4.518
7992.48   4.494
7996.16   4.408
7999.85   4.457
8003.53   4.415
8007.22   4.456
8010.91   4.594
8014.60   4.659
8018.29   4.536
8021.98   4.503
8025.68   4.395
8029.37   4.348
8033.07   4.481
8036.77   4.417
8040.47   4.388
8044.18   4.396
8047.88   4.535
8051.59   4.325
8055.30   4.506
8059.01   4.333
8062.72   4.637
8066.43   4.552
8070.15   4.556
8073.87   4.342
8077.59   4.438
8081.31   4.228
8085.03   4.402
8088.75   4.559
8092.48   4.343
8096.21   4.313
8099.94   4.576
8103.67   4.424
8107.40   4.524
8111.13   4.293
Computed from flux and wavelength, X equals 0.00 mag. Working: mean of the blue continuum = 4.65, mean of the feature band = 4.53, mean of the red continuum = 4.47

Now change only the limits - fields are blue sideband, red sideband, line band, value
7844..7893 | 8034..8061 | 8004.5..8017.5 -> -0.02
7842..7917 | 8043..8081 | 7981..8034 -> 0.01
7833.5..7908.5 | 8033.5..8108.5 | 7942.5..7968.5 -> -0.01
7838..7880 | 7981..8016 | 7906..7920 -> -0.01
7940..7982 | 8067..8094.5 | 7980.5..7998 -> 0.02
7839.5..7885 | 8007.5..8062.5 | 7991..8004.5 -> 0.02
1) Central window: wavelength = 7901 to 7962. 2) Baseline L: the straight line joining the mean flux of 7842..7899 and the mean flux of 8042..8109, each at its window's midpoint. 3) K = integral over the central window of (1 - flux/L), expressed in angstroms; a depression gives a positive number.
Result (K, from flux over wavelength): -0.3 angstroms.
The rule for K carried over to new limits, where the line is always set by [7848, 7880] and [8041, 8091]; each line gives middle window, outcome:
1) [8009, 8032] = -0.07 angstroms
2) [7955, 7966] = -0.06 angstroms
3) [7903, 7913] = 0.08 angstroms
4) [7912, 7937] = -0.40 angstroms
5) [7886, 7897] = -0.02 angstroms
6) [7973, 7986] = 0.07 angstroms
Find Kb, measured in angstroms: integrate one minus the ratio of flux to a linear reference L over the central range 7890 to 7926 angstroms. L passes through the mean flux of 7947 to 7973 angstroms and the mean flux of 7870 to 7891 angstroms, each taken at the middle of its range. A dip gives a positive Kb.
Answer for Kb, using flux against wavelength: 0.3 angstroms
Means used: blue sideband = 4.69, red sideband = 4.57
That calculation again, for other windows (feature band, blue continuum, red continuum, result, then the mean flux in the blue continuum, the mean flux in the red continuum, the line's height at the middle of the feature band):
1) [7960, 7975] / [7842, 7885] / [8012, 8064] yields 0.0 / 4.67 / 4.46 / 4.55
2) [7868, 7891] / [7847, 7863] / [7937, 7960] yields -0.1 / 4.67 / 4.6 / 4.65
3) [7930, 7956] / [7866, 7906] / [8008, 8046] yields -0.3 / 4.64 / 4.47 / 4.57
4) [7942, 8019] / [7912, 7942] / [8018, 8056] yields 0.1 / 4.65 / 4.43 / 4.54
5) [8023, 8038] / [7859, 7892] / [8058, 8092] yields 0.3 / 4.69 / 4.45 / 4.5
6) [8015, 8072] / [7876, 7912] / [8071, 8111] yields 0.0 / 4.63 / 4.41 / 4.47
